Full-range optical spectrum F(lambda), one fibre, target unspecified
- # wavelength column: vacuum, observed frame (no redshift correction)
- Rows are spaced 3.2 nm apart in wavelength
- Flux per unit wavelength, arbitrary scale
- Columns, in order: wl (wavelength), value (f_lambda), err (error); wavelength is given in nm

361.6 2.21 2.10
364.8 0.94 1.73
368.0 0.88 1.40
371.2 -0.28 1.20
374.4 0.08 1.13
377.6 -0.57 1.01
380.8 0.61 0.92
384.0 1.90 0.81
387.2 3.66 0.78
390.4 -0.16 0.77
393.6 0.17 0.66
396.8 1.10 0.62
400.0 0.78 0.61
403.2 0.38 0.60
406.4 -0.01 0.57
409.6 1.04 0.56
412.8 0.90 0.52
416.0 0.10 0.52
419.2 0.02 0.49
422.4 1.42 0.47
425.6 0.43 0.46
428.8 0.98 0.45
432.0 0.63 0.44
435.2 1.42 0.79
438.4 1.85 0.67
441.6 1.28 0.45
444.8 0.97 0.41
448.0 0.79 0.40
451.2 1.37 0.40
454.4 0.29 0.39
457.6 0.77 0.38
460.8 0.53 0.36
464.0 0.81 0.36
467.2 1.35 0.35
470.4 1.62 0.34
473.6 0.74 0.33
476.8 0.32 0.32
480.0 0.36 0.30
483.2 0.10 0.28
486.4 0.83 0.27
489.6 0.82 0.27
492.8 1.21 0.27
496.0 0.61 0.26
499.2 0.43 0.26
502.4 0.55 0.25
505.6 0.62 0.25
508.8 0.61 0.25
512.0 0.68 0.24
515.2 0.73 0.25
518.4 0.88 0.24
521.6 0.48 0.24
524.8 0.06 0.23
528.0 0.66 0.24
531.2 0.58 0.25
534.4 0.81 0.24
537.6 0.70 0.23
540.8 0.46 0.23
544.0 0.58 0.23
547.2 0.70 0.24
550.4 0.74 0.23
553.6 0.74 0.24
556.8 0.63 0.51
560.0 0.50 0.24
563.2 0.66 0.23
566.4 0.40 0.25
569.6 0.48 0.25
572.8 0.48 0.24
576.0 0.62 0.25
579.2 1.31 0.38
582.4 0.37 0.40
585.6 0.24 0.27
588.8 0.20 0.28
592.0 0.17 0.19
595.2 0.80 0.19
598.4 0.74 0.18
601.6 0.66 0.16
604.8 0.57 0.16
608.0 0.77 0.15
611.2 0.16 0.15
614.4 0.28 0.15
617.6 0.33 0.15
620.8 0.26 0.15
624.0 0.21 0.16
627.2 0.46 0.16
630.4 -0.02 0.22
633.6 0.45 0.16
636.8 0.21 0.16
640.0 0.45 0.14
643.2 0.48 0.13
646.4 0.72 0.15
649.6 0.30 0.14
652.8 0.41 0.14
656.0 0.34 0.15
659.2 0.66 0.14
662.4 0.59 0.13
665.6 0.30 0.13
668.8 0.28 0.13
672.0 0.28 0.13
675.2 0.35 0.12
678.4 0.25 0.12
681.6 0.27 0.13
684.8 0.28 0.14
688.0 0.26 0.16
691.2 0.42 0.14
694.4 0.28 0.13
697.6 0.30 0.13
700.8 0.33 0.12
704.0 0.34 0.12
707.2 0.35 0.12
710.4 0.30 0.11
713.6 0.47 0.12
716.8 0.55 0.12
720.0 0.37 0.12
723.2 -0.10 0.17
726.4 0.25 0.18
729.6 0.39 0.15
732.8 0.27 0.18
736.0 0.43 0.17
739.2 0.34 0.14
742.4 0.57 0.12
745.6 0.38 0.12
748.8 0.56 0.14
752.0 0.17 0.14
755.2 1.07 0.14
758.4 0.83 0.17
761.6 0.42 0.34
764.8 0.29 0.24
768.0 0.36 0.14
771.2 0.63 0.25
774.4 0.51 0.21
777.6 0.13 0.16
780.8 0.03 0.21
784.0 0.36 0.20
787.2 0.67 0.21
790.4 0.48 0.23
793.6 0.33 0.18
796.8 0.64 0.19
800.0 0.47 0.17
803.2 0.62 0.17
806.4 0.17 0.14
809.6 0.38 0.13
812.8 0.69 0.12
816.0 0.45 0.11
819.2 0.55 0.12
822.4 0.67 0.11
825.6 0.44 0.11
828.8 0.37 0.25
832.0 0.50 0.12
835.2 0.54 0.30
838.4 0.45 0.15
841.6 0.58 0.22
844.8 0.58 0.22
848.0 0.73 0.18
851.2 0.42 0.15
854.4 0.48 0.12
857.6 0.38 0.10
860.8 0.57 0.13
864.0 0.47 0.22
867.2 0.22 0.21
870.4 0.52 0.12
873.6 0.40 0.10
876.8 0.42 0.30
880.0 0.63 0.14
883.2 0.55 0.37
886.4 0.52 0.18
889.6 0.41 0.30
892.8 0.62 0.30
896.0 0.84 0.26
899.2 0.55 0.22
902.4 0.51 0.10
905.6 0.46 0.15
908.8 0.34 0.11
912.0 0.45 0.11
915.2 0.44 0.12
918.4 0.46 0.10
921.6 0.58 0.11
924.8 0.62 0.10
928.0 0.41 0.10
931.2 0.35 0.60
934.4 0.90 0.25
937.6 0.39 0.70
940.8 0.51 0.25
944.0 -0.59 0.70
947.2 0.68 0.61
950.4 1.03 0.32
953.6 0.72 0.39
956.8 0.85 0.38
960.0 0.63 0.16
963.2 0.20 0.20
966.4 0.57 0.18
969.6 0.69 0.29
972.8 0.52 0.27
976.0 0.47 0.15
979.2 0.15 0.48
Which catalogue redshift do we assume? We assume 1.029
